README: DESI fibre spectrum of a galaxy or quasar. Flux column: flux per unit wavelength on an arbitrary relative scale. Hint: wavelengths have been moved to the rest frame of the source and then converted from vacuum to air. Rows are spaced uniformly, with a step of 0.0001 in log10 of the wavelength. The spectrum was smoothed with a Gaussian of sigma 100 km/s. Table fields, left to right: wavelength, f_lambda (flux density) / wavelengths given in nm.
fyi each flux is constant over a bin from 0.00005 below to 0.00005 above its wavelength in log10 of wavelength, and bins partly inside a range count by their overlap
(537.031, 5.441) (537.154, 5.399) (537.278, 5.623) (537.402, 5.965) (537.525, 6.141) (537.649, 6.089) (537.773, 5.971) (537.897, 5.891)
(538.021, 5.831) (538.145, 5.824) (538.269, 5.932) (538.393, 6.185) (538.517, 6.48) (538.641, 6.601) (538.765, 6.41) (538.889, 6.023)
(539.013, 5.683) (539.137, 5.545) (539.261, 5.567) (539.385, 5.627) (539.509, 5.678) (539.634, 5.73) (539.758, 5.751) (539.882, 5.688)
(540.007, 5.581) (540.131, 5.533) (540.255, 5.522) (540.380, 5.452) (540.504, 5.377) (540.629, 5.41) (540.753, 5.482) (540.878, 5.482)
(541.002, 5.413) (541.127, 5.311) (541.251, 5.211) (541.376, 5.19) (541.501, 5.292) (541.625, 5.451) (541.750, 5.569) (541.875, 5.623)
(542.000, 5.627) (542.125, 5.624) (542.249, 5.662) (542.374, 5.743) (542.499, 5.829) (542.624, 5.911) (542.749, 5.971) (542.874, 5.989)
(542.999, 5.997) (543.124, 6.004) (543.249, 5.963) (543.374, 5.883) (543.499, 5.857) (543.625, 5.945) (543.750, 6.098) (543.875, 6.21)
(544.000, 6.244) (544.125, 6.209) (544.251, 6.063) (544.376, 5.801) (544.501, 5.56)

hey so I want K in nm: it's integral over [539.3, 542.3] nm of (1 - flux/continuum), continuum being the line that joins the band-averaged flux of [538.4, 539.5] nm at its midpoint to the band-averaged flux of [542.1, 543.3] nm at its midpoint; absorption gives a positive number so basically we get 0.21 nm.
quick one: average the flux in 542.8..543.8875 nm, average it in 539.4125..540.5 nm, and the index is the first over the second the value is 1.07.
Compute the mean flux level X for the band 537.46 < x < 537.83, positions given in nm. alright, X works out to 6.07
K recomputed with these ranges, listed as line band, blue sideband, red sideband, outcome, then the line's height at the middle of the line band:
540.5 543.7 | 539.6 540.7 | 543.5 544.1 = 0.11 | 5.85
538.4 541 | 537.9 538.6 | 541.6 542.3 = 0.06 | 5.87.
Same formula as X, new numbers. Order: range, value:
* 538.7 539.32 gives 5.86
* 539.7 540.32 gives 5.61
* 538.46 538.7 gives 6.54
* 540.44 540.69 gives 5.39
